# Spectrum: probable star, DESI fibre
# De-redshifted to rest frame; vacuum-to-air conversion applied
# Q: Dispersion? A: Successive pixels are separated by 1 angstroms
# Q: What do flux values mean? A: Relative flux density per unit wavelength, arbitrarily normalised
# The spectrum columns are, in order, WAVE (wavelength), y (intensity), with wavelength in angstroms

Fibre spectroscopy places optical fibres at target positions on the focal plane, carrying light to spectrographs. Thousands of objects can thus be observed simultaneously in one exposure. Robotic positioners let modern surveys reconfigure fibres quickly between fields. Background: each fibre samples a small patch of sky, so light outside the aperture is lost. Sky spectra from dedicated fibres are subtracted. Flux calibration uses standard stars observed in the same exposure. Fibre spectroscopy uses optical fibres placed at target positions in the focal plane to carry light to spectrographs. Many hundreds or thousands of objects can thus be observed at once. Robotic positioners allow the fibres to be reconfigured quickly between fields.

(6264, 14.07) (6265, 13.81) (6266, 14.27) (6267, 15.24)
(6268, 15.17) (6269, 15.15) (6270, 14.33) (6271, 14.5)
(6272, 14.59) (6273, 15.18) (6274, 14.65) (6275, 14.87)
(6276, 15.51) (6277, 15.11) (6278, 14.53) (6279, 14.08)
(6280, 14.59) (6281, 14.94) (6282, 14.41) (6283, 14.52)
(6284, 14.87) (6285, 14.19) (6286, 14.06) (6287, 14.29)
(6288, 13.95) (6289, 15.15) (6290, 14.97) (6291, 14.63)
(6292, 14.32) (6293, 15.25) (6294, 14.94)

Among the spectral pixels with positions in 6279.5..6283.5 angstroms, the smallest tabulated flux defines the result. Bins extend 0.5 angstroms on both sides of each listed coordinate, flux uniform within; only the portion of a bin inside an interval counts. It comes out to 14.41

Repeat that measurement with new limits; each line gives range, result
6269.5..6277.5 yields 14.33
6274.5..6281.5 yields 14.08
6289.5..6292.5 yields 14.32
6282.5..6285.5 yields 14.19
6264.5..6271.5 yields 13.81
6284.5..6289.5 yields 13.95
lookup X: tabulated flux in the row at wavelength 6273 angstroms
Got 15.18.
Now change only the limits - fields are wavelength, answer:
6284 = 14.87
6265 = 13.81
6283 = 14.52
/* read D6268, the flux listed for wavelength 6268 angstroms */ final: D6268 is 15.17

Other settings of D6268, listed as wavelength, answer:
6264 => 14.07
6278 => 14.53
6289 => 15.15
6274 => 14.65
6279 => 14.08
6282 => 14.41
